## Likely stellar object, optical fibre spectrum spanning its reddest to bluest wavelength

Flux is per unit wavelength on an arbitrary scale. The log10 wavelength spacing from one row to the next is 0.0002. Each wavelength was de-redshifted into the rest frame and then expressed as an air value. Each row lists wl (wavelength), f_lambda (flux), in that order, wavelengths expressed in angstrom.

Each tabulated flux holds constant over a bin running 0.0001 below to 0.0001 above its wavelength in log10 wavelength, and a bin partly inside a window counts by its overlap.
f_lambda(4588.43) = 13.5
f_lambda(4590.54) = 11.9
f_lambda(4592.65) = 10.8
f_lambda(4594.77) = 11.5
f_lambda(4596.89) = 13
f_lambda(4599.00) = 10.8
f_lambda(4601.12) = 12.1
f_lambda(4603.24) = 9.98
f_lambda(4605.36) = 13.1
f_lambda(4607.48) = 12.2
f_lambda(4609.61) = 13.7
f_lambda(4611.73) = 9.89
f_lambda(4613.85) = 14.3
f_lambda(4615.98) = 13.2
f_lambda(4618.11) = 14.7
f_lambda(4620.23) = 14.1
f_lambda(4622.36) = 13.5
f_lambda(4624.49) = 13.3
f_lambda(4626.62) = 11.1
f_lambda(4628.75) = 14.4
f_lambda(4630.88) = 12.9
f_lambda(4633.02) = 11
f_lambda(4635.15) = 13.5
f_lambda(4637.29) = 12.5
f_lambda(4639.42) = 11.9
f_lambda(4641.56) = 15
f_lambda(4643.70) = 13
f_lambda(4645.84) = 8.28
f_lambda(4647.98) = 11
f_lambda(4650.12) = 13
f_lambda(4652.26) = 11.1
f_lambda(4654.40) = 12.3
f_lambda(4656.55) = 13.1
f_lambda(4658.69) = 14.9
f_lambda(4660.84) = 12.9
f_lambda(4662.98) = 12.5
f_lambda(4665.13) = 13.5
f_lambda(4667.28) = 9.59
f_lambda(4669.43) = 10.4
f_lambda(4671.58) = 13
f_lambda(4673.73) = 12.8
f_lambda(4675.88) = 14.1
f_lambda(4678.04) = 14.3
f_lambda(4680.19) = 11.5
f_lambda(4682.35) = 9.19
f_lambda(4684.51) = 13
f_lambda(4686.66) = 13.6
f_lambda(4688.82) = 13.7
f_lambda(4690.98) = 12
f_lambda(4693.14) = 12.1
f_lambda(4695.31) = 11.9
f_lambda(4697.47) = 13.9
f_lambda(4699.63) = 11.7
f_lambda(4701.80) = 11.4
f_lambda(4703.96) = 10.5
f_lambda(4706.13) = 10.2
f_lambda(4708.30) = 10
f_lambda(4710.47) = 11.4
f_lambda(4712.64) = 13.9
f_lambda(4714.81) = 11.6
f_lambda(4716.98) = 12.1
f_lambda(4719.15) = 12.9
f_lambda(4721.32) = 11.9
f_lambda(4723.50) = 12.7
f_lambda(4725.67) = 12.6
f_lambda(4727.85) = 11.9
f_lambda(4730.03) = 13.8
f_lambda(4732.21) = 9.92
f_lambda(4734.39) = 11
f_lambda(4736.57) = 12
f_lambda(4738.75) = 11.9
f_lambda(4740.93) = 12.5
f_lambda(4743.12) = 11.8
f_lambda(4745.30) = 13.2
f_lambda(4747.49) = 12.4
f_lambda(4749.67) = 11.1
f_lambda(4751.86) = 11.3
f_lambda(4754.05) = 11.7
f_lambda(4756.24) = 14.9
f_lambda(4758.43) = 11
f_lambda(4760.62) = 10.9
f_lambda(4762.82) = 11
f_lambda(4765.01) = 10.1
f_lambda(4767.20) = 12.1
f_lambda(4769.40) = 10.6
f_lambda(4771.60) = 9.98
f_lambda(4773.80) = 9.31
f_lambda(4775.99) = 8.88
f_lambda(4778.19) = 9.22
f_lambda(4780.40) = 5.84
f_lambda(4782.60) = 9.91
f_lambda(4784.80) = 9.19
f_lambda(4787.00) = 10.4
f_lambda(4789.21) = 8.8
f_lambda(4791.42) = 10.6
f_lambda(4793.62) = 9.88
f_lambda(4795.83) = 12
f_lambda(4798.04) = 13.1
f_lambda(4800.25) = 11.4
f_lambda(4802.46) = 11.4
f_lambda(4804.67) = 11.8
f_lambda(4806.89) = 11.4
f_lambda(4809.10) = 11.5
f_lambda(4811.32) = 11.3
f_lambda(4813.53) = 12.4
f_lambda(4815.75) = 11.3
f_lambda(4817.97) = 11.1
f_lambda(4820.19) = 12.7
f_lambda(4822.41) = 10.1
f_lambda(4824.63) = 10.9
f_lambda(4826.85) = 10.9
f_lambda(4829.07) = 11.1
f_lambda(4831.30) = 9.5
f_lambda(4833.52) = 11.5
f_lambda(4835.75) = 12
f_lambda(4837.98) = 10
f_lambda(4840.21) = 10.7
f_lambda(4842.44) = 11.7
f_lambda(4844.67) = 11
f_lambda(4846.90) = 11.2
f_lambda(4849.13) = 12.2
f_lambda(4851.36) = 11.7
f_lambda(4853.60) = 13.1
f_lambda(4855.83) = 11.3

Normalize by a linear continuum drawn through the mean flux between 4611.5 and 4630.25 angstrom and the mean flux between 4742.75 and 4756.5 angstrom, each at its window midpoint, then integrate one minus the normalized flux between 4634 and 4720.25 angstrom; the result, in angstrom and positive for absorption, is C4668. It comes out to 4.1 angstrom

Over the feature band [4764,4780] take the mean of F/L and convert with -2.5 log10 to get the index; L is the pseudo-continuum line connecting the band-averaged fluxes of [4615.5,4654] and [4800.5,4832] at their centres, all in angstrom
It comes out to 0.18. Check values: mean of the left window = 12.6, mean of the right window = 11.3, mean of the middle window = 9.84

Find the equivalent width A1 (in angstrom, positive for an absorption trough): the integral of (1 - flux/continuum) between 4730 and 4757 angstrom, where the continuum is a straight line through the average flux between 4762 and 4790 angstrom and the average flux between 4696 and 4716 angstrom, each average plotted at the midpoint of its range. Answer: -3.8 angstrom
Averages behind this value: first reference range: 11.6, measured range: 12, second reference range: 9.64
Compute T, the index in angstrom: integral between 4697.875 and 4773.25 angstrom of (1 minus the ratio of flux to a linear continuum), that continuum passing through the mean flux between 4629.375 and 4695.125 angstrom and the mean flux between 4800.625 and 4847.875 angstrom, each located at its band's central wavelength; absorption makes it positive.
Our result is 1.0 angstrom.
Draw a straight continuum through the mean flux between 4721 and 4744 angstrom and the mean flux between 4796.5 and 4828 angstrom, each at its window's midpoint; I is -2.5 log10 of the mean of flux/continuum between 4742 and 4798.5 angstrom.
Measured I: 0.10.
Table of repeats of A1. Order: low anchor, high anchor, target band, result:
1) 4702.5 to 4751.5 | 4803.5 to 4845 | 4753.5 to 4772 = 0.4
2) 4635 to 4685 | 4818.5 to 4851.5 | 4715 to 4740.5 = -0.4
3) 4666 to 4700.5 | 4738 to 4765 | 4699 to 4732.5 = 0.8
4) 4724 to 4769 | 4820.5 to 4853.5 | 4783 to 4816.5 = 1.0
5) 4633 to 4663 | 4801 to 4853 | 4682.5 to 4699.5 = -0.6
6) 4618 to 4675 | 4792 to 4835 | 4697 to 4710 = 1.0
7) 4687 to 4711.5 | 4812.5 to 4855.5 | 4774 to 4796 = 4.1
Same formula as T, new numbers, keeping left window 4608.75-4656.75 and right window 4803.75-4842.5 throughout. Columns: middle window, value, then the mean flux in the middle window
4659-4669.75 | 0.26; 12.1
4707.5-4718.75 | 0.10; 11.9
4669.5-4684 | -0.07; 12.4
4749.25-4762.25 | -0.13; 11.8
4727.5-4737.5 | 0.15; 11.7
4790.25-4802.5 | 0.01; 11.4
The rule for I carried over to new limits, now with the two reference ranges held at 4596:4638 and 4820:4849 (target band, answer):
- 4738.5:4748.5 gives -0.062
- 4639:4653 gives 0.047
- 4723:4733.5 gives -0.028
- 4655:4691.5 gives -0.032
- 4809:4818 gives -0.038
